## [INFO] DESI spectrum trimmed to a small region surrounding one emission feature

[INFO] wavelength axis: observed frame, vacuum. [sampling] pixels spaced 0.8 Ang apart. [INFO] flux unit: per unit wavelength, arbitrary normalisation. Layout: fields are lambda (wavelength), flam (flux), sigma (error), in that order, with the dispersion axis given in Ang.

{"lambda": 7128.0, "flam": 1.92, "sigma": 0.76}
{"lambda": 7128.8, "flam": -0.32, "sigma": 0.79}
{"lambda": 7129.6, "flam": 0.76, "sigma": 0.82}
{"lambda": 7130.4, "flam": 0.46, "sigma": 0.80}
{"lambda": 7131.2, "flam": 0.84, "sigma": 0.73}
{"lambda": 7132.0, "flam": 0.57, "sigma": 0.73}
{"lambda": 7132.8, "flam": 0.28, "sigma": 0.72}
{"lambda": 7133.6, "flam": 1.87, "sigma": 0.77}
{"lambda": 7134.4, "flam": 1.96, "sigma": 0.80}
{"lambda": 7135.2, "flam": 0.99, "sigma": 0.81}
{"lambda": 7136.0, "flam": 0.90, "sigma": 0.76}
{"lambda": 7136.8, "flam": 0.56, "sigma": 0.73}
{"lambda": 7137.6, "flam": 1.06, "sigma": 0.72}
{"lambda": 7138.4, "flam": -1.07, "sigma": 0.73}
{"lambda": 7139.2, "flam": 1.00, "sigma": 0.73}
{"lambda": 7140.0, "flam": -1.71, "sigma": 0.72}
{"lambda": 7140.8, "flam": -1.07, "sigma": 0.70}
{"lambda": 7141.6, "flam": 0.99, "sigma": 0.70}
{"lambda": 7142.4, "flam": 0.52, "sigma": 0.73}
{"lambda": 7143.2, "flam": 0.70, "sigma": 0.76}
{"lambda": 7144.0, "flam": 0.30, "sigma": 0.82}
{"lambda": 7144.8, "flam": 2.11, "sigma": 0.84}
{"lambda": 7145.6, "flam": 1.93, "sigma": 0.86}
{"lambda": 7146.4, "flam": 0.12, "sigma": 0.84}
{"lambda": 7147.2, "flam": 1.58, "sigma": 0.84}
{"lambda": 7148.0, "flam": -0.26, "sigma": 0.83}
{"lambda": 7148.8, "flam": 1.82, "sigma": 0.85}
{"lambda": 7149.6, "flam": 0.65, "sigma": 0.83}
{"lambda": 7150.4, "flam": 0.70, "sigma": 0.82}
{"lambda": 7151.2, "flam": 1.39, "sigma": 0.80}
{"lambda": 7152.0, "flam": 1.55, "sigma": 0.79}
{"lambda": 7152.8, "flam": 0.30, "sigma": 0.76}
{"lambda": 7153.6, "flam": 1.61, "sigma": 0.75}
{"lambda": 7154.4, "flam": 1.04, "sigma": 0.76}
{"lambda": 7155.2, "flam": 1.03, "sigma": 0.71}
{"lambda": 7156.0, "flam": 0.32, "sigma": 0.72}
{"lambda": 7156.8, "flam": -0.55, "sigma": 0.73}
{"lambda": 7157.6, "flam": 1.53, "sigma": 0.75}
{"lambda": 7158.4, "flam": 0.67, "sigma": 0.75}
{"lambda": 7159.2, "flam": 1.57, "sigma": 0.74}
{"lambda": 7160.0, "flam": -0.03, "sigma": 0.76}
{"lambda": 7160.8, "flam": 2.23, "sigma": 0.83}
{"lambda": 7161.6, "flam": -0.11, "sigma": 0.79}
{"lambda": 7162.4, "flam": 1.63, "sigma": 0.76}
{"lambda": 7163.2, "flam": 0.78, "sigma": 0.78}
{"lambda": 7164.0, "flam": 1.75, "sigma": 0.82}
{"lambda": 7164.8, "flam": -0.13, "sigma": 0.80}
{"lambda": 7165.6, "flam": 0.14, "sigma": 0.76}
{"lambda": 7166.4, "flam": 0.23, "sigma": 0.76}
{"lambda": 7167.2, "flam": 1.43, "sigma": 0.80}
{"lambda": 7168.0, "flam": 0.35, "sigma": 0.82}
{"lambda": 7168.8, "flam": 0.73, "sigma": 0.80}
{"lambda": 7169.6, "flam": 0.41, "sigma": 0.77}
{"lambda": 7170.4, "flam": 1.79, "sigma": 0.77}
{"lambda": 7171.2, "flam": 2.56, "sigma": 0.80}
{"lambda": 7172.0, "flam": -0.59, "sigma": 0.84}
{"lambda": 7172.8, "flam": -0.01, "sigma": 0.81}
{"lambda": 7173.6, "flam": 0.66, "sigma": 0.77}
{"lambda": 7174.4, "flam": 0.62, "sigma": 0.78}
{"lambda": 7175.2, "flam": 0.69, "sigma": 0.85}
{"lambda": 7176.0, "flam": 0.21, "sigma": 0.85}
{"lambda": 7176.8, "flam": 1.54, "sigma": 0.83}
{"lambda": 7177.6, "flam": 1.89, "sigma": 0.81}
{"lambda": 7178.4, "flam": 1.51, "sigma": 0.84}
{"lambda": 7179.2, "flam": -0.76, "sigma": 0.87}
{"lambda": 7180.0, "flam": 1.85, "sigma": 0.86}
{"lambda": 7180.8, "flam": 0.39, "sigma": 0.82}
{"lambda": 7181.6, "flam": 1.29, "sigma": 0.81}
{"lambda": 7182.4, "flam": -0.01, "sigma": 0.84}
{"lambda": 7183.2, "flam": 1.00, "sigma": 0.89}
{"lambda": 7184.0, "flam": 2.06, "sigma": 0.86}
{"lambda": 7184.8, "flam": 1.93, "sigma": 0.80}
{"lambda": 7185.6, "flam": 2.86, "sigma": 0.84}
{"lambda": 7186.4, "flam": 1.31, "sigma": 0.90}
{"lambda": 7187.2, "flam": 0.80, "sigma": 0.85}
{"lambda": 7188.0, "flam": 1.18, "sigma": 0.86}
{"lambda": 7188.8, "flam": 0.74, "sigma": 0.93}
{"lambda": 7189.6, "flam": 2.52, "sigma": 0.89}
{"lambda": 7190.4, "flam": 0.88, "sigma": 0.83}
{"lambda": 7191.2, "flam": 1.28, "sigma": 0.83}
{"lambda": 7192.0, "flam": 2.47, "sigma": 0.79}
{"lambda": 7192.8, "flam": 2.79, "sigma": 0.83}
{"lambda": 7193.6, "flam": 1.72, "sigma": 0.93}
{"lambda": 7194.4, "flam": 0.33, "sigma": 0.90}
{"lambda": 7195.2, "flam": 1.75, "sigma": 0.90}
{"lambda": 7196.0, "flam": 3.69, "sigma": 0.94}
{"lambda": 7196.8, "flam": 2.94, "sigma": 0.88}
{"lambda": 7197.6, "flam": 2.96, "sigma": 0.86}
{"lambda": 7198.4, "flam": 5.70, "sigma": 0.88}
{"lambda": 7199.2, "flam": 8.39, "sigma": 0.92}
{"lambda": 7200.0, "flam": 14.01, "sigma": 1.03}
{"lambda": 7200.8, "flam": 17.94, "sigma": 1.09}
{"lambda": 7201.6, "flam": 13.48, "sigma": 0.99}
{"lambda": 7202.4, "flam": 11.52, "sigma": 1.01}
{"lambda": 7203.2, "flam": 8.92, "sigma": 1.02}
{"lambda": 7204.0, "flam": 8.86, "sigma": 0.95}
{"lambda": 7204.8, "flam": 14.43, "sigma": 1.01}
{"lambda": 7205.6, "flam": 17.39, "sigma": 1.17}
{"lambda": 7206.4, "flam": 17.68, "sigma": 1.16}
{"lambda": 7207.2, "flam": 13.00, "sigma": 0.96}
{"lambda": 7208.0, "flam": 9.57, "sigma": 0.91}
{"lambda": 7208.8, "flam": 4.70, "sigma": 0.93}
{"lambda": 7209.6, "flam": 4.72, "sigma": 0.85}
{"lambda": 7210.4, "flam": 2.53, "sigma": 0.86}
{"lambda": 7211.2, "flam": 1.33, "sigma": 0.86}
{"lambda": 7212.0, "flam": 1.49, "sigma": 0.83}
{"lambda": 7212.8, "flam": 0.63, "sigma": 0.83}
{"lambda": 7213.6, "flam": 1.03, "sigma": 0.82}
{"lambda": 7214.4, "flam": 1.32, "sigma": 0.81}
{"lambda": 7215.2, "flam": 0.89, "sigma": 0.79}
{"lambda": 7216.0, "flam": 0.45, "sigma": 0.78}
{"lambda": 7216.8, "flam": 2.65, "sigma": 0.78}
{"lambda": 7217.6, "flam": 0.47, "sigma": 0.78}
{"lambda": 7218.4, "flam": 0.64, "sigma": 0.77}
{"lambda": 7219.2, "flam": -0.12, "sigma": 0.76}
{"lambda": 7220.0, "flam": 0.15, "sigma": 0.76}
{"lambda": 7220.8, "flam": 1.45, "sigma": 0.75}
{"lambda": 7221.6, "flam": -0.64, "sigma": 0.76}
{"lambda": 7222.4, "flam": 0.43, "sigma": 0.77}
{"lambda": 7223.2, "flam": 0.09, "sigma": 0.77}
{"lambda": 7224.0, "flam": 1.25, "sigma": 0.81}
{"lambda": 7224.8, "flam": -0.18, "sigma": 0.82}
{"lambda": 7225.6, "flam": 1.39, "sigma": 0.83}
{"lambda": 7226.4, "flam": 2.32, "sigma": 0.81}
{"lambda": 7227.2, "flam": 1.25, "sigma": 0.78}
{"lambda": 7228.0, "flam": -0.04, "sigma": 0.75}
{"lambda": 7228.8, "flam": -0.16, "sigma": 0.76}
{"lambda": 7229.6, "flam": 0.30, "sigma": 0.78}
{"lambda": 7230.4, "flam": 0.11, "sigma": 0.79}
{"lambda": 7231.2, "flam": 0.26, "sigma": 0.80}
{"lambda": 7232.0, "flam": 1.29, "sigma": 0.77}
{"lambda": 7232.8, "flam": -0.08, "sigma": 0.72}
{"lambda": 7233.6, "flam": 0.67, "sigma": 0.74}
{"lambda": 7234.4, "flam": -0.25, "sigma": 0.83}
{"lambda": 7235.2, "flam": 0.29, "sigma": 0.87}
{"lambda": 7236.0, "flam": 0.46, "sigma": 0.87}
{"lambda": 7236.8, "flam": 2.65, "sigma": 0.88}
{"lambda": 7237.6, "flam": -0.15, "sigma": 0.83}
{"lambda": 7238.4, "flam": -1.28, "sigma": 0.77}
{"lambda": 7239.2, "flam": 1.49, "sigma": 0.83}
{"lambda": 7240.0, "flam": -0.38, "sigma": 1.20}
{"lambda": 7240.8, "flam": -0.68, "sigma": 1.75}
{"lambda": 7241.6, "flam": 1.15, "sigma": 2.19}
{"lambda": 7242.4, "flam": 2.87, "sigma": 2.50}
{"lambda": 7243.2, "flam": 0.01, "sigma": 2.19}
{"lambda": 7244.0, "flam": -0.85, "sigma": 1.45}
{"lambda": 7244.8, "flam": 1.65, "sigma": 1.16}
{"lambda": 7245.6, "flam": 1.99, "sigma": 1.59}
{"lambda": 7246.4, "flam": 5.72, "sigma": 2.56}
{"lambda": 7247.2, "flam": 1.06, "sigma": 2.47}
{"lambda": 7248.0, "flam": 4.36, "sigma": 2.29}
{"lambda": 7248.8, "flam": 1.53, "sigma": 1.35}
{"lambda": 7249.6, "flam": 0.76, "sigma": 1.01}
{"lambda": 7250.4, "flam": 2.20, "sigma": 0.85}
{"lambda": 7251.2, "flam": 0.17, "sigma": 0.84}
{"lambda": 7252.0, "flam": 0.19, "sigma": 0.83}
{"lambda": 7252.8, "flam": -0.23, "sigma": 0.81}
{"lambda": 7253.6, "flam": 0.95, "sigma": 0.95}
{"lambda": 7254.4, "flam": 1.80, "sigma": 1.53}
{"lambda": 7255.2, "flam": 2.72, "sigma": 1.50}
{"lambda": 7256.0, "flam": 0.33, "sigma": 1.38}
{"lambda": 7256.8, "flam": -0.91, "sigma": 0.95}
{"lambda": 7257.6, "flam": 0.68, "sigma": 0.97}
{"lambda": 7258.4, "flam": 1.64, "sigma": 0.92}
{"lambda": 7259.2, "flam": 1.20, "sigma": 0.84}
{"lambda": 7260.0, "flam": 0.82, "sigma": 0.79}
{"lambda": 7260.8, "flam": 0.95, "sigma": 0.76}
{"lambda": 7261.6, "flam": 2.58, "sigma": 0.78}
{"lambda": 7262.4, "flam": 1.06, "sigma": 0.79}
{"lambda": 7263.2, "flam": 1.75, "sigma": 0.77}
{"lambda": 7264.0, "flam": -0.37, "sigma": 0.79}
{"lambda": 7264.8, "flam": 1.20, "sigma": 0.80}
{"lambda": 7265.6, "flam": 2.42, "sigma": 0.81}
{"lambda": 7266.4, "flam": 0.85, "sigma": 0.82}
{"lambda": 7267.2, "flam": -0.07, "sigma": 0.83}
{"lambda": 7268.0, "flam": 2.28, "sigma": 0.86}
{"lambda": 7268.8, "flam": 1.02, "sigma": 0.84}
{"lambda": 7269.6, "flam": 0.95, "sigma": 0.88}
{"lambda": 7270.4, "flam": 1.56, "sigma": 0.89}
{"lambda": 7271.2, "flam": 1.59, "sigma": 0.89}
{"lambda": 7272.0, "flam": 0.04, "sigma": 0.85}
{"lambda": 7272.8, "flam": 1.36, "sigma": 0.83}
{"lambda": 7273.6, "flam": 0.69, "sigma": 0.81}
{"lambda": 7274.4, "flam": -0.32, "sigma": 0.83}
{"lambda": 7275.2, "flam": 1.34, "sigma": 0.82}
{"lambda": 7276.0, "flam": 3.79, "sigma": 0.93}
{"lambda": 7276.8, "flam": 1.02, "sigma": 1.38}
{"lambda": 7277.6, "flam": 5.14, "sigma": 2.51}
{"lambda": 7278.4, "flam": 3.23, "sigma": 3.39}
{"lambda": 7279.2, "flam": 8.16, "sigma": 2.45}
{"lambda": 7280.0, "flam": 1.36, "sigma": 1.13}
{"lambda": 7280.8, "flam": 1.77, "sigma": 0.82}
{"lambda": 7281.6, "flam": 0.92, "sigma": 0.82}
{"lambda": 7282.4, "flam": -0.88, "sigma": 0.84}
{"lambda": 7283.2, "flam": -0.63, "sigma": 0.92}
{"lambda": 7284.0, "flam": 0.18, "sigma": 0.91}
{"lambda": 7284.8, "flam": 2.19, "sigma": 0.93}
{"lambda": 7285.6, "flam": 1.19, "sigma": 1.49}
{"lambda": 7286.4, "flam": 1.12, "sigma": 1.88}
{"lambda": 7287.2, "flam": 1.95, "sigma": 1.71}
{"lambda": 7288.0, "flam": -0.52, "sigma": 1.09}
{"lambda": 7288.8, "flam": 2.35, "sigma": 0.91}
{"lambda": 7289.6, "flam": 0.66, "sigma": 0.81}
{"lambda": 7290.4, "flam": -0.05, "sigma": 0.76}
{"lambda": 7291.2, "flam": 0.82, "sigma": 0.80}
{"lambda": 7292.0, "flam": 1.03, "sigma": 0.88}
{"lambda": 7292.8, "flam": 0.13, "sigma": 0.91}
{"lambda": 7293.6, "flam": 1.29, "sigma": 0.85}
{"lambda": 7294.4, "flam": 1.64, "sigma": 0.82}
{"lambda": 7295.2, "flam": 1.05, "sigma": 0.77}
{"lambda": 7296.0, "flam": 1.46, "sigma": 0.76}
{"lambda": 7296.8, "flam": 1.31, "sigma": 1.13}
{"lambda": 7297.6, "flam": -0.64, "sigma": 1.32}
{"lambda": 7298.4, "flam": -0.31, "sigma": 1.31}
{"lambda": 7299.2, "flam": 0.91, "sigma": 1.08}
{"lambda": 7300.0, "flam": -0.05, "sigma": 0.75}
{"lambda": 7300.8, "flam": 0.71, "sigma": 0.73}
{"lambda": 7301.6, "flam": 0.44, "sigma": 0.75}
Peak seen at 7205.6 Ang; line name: [O II] 3727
